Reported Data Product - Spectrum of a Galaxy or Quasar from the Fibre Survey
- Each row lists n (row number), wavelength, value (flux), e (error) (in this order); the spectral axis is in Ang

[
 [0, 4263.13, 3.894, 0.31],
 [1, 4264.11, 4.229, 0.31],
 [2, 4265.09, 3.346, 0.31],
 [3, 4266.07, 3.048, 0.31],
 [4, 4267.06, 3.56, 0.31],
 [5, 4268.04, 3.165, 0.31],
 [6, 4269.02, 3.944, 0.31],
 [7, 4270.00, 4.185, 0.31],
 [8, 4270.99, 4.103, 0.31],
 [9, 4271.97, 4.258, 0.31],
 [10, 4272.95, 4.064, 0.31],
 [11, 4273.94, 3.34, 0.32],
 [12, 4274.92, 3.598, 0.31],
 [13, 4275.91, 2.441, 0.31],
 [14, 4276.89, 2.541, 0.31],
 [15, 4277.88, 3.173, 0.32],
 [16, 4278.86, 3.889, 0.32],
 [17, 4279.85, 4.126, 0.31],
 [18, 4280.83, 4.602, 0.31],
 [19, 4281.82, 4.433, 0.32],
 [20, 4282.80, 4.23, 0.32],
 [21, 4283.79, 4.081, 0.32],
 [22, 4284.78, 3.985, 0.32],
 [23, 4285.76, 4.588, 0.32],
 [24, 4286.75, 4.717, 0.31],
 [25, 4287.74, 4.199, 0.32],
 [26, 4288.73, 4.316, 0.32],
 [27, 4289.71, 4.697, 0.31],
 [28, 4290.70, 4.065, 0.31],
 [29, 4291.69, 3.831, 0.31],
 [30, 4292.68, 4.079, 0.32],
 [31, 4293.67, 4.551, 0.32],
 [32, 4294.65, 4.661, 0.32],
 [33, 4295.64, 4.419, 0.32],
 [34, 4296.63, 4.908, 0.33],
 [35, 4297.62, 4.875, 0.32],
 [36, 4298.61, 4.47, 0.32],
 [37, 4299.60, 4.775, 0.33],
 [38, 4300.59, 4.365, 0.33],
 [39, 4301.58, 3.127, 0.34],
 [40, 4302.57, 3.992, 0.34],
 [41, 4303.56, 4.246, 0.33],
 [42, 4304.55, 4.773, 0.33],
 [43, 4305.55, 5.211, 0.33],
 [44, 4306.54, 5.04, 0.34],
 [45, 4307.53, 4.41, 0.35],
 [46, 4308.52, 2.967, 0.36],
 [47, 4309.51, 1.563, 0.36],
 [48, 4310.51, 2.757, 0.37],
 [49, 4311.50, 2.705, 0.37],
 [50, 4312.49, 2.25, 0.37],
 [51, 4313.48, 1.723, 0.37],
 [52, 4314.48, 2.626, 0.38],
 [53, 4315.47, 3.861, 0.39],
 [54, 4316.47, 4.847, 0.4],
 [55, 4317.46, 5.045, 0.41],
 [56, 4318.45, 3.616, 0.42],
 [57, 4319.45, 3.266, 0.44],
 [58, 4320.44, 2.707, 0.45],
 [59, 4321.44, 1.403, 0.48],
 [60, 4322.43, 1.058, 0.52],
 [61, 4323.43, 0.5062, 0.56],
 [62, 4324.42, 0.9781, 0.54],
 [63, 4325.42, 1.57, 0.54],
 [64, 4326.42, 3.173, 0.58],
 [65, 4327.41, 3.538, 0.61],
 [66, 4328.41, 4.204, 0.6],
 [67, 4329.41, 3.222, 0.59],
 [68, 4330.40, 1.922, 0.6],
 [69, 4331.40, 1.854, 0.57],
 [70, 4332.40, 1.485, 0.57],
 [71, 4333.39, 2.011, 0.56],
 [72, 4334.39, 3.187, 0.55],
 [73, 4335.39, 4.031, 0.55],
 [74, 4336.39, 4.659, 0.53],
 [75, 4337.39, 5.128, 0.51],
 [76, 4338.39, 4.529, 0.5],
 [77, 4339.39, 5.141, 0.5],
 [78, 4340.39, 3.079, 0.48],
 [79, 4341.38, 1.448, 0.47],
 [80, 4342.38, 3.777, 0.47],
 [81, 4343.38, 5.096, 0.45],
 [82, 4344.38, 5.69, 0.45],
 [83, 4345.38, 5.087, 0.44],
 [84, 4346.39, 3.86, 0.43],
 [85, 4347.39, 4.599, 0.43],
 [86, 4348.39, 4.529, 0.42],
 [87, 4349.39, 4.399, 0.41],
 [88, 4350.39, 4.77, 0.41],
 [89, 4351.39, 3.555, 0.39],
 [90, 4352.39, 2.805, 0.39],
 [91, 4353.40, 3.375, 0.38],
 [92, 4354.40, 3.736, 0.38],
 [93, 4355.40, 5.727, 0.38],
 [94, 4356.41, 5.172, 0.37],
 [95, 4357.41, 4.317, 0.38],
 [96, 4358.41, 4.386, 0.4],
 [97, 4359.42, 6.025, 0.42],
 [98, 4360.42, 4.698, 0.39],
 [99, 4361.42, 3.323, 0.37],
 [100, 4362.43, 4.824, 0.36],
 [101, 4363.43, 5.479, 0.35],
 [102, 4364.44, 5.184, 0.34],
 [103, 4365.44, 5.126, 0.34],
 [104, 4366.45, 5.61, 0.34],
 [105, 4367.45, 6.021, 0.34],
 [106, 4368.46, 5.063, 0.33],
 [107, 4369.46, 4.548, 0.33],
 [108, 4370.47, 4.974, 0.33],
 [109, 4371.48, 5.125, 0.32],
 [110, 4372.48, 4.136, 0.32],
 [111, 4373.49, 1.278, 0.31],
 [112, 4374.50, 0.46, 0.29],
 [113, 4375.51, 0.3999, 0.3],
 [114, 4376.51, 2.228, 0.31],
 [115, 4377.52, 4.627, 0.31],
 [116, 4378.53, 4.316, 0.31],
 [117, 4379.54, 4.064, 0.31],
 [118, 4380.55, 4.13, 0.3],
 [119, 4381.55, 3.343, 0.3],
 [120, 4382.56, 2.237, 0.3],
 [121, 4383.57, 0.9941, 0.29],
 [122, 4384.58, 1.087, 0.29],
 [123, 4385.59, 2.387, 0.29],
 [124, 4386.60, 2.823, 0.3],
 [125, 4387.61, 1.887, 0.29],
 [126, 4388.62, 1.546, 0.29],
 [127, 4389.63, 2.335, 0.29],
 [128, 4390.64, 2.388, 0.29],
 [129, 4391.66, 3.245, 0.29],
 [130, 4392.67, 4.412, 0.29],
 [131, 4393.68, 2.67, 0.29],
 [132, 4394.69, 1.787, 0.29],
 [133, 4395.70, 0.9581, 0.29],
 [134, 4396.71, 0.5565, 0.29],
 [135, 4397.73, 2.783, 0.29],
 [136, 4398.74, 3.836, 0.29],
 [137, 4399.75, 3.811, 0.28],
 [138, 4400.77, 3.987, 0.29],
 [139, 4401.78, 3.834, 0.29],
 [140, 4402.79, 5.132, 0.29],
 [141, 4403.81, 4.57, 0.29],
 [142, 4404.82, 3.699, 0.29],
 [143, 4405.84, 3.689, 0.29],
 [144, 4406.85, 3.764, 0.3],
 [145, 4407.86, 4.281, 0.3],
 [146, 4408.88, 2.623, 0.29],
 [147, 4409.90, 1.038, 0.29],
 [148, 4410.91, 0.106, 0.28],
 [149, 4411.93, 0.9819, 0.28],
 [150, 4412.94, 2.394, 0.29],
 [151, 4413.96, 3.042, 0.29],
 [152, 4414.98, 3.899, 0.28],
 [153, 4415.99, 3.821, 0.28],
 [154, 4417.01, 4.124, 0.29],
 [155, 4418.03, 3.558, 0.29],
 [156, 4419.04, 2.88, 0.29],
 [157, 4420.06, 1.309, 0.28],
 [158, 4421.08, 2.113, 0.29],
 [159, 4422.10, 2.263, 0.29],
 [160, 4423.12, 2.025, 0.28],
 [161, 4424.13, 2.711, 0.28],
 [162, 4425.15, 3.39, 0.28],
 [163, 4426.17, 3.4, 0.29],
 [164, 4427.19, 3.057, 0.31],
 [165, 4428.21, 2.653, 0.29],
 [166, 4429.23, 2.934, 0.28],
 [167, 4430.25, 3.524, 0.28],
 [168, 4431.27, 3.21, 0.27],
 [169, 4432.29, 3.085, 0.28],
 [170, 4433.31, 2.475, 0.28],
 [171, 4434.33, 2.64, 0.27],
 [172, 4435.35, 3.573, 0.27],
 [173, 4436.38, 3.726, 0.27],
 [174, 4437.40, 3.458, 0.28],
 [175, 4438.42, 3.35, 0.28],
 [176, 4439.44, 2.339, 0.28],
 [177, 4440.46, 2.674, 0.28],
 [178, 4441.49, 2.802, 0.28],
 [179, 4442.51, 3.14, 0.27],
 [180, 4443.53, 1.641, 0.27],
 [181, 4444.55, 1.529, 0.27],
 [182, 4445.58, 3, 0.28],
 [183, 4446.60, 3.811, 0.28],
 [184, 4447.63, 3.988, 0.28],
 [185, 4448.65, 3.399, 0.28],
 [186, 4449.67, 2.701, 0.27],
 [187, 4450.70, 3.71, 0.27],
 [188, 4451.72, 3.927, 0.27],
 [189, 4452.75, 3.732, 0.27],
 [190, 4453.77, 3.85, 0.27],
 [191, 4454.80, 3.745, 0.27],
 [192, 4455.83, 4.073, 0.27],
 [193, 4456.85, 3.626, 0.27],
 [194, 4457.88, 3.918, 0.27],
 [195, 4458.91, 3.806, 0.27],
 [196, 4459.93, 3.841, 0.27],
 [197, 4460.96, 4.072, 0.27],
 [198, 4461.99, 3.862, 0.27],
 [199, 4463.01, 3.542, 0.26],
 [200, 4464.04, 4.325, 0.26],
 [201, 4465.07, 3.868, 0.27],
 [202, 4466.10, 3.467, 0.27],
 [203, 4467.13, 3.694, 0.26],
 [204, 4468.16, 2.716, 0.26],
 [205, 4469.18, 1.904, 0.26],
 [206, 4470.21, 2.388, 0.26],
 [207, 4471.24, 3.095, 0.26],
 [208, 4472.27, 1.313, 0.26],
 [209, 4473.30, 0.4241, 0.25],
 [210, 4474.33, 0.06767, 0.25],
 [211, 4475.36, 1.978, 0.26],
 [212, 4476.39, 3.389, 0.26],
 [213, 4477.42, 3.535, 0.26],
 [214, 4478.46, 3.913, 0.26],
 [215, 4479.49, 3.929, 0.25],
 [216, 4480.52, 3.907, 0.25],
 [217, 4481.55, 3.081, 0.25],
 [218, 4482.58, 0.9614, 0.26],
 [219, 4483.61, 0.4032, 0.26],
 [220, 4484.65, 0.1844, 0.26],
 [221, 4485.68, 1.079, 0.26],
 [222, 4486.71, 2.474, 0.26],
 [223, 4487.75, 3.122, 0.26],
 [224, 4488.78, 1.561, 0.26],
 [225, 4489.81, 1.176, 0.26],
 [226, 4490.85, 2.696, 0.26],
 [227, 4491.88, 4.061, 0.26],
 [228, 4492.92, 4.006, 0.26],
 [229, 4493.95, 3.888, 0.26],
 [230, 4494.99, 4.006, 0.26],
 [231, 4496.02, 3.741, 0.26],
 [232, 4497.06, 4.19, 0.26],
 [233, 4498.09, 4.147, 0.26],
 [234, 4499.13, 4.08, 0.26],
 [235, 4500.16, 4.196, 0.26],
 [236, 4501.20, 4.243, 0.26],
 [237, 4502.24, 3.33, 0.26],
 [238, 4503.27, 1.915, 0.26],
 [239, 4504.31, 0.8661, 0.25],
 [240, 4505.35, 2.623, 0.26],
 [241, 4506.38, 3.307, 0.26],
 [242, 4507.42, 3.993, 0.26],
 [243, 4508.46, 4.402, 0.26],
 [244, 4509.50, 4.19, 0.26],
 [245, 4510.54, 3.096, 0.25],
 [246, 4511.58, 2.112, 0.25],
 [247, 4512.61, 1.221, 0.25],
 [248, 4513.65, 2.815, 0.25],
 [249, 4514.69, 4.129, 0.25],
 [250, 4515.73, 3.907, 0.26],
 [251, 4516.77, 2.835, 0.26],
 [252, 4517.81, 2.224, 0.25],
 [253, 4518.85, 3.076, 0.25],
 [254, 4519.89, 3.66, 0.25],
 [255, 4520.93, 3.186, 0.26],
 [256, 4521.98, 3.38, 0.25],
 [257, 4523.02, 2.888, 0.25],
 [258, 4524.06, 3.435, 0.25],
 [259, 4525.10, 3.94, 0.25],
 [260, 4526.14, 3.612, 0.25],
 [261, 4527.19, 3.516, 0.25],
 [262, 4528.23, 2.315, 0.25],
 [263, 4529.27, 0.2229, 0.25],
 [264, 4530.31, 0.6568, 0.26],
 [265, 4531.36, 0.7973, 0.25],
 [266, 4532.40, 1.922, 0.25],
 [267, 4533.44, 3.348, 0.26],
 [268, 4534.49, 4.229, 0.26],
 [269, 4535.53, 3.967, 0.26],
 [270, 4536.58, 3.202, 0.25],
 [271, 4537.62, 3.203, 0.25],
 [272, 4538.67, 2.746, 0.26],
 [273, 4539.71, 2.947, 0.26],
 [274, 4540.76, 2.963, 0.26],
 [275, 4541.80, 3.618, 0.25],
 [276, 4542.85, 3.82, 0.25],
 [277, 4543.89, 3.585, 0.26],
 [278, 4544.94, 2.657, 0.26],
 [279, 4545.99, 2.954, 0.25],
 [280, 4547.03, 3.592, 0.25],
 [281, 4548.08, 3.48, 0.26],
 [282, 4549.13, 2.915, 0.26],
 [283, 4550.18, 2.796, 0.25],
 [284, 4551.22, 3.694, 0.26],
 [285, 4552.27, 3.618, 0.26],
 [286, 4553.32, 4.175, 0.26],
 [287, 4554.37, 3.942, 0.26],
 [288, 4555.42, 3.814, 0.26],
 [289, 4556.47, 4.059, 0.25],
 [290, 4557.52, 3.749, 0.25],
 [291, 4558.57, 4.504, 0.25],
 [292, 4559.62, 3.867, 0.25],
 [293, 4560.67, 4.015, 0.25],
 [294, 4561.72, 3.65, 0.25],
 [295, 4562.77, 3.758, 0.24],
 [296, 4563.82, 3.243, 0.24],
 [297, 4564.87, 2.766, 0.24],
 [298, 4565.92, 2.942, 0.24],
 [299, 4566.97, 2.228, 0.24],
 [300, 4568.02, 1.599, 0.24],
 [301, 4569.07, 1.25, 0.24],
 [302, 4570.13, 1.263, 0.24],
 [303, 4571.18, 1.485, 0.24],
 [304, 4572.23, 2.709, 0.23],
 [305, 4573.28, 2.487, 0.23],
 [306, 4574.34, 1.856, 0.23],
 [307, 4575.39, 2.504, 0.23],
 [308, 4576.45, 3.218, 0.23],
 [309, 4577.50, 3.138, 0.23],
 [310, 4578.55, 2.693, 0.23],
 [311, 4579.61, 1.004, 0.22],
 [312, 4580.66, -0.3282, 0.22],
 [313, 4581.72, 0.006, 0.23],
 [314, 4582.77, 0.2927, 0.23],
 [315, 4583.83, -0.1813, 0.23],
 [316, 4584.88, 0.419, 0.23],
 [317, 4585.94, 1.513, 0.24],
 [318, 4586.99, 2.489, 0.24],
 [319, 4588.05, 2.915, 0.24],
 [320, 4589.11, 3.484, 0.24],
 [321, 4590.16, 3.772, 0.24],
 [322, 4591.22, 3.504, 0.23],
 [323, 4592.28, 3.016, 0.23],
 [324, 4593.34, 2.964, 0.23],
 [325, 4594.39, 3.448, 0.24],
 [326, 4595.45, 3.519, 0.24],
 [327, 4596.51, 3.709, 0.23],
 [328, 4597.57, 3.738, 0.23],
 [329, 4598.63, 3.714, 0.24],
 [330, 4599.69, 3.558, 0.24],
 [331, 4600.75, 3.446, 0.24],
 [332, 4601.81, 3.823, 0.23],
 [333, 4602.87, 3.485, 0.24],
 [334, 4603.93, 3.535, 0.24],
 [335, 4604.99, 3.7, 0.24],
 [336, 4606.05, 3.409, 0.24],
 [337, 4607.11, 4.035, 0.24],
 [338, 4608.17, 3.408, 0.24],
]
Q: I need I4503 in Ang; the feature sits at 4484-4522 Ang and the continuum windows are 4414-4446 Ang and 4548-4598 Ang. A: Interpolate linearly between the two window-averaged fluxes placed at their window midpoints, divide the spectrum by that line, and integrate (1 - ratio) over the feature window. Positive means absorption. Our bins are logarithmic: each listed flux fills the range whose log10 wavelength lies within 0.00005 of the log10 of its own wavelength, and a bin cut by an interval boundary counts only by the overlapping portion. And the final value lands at -3.2 Ang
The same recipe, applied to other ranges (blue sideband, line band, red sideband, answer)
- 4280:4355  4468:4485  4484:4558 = 5.41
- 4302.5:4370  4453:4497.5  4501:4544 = 3.19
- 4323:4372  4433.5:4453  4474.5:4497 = 0.08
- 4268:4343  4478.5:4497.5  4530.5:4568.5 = 3.57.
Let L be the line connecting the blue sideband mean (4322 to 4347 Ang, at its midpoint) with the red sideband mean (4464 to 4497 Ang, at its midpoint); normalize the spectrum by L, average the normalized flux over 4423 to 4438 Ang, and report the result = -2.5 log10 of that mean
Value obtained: -0.09 mag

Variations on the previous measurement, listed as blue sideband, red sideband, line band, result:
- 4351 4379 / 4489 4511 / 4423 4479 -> 0.19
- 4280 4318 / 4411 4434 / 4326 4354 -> -0.03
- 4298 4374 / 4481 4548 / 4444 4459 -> -0.09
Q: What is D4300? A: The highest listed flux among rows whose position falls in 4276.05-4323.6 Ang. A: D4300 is 5.211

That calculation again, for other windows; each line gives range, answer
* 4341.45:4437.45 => 6.025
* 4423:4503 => 4.325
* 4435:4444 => 3.726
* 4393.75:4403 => 5.132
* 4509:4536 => 4.229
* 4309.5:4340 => 5.141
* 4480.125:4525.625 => 4.402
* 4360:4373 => 6.021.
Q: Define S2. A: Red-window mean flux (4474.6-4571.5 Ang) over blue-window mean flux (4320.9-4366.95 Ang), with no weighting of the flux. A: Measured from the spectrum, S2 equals 0.80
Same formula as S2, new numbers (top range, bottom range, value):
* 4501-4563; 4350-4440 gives 0.96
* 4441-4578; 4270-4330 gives 0.83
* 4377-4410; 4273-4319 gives 0.77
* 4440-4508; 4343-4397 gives 0.83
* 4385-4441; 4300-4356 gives 0.83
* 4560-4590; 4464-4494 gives 0.84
